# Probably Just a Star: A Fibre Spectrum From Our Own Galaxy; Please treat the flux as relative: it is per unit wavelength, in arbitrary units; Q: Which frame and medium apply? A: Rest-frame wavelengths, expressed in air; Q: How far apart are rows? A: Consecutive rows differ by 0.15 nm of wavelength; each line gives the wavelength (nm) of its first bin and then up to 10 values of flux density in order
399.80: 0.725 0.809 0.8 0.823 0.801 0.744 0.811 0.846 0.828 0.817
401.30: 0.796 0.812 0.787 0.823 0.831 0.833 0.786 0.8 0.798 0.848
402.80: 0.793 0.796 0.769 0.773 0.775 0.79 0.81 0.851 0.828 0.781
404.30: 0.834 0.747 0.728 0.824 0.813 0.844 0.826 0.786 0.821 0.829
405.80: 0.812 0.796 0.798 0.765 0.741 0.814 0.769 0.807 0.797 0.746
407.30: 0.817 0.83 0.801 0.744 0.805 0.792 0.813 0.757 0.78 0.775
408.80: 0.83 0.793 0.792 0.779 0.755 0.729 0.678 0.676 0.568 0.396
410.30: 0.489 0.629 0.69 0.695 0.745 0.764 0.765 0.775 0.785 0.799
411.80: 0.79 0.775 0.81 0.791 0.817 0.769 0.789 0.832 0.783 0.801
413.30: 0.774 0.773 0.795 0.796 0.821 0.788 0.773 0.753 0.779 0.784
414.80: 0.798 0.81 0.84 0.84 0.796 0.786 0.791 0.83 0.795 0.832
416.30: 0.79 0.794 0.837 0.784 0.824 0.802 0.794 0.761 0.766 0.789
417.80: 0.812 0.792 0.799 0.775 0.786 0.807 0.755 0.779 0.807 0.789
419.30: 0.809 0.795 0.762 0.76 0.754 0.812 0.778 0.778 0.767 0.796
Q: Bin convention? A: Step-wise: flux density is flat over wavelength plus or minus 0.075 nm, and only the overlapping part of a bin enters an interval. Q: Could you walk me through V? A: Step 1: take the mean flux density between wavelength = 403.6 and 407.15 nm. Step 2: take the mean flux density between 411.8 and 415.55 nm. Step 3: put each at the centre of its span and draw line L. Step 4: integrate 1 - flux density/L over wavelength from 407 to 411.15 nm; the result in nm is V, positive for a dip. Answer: 0.35 nm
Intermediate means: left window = 0.8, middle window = 0.73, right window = 0.795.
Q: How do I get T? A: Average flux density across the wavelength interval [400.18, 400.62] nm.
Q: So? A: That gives 0.789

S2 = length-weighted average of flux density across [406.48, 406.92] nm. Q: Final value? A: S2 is 0.796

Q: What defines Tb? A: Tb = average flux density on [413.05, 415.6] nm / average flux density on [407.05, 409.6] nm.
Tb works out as 1.01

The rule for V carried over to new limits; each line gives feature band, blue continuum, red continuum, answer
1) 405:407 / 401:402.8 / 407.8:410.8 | -0.116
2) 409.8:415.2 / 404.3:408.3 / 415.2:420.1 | 0.294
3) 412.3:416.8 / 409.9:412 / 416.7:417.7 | -0.316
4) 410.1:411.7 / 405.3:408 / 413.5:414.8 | 0.207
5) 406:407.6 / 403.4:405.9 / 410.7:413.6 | 0.021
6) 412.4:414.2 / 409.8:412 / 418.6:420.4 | -0.198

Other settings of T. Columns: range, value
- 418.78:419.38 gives 0.796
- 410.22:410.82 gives 0.623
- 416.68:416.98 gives 0.804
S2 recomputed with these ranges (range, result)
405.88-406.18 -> 0.796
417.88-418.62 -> 0.792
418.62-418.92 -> 0.767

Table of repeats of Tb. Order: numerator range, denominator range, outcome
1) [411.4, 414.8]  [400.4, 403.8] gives 0.98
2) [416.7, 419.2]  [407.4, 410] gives 1.03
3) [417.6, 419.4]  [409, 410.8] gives 1.20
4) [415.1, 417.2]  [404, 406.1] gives 1.01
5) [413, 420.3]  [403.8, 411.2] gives 1.04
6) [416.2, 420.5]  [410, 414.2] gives 1.06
